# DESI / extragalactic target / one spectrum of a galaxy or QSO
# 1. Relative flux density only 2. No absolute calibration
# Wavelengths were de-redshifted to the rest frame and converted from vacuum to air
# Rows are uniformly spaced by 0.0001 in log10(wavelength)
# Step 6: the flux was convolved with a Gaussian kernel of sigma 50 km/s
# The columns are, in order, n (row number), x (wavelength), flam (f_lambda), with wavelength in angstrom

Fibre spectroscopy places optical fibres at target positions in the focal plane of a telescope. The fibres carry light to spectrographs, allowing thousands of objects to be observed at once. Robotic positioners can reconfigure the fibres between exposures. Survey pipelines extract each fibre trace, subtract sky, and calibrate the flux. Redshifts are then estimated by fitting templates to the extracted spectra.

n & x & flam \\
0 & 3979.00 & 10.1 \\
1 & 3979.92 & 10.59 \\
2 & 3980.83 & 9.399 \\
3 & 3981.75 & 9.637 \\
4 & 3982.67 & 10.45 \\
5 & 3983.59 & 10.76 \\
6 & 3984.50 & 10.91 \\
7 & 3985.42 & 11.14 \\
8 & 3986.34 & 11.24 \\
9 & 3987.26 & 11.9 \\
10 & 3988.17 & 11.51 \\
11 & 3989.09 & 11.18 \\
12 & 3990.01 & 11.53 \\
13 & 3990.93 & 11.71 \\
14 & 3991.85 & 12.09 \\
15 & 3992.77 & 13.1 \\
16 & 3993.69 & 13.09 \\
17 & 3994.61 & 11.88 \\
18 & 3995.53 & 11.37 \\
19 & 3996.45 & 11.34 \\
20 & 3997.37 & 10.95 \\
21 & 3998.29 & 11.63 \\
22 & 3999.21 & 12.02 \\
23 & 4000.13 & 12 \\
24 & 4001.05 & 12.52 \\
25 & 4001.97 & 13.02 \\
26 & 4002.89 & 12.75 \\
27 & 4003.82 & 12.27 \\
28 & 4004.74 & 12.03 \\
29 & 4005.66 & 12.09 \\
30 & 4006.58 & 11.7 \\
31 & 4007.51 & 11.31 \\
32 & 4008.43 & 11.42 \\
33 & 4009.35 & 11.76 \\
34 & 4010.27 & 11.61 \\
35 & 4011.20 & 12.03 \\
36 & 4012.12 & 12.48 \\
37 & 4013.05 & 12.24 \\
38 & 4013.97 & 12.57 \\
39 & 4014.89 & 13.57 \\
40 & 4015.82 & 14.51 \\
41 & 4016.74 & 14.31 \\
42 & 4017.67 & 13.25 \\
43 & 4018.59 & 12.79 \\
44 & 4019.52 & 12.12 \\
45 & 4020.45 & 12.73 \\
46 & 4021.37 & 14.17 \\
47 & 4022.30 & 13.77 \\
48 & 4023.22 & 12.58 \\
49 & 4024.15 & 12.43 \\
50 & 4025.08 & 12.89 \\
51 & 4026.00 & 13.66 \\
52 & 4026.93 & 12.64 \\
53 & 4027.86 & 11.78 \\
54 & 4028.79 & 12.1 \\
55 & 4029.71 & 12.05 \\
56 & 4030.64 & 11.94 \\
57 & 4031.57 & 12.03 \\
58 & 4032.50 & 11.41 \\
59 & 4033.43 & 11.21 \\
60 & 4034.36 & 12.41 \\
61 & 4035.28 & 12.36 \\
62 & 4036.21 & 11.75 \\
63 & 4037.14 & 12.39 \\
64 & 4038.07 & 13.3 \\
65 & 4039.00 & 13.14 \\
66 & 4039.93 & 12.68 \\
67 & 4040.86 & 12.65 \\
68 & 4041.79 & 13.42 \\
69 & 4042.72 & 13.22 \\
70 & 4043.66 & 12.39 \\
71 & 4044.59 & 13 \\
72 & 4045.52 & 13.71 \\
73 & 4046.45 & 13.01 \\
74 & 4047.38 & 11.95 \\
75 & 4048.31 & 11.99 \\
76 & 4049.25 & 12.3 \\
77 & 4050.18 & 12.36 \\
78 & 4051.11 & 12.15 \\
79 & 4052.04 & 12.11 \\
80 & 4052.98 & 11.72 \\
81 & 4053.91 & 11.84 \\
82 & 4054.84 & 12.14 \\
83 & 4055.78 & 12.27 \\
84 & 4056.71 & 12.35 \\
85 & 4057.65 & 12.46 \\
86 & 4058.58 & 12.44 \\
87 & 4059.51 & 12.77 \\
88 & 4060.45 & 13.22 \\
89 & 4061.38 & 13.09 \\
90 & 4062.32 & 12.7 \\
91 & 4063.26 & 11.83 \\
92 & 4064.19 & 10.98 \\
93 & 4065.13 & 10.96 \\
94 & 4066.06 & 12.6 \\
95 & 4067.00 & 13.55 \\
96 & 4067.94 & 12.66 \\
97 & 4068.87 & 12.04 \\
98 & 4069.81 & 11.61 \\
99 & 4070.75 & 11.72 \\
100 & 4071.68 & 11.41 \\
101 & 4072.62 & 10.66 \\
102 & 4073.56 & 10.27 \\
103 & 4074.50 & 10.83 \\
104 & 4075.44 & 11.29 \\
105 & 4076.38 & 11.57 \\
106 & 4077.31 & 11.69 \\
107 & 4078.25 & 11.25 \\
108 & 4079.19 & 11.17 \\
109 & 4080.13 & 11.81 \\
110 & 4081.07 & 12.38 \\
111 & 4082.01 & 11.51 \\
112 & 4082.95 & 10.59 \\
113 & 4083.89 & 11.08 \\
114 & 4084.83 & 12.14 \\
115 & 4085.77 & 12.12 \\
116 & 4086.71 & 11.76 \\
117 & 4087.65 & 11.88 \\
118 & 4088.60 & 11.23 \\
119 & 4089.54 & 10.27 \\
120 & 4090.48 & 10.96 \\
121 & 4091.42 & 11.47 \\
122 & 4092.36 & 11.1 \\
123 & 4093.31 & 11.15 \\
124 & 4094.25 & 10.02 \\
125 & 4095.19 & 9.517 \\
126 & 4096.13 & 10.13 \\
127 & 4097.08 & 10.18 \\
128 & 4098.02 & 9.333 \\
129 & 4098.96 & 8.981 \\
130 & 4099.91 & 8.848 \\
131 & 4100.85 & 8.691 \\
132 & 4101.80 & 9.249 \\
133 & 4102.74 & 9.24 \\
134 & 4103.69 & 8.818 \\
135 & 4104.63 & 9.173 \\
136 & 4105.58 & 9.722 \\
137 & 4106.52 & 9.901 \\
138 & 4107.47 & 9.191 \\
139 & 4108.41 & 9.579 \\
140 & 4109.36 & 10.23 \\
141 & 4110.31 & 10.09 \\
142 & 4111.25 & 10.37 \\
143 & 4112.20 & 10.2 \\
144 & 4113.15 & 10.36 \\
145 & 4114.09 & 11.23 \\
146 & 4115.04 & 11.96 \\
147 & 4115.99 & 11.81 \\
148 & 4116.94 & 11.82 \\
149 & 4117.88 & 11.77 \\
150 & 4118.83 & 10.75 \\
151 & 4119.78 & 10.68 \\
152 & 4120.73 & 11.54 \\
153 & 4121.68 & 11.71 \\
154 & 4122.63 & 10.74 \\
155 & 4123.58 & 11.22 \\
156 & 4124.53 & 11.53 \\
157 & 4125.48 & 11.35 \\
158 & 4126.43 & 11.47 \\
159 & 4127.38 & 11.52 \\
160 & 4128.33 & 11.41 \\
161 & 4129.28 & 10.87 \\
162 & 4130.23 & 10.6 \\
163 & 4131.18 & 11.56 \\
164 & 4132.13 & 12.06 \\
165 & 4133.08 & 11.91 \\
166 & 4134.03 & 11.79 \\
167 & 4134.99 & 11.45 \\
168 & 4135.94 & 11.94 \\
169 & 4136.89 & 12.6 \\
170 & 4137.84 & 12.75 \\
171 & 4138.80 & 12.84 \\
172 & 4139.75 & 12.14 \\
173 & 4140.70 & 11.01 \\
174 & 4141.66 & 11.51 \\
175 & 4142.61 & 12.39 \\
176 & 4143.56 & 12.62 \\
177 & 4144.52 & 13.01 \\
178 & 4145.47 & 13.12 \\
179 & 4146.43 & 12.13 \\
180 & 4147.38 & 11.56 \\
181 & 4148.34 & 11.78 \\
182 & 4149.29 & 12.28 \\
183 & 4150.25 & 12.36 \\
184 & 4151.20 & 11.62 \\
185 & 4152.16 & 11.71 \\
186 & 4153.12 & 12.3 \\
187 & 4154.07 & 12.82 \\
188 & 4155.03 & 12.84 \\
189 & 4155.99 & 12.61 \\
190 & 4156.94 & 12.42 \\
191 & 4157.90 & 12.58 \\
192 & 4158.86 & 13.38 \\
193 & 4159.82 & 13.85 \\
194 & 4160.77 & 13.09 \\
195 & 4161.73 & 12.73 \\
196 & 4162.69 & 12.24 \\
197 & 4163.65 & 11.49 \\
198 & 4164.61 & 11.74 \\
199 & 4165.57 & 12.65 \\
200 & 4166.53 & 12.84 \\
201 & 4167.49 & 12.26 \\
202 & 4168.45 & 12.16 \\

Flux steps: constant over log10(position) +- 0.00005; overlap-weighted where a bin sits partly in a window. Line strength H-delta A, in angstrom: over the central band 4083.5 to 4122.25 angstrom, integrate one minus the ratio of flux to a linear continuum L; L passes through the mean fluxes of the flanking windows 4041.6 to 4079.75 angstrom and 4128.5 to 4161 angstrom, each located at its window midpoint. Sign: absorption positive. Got 5.30 angstrom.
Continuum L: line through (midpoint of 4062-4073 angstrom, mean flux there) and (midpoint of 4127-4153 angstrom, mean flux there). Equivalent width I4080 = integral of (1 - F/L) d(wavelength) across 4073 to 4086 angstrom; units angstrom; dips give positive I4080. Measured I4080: 0.6 angstrom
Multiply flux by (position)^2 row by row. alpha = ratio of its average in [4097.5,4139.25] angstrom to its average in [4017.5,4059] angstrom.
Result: 0.9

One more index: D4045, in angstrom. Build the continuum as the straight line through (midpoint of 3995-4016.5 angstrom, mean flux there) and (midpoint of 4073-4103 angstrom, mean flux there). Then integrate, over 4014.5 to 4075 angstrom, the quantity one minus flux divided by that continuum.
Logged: -4.9 angstrom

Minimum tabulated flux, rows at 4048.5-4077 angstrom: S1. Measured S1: 10.27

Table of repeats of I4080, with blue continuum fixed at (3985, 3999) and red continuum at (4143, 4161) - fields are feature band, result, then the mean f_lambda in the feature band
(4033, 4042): -0.4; 12.5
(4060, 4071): -0.2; 12.3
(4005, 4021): -0.9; 12.5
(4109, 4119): 1.1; 11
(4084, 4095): 0.9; 11.2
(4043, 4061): -0.6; 12.4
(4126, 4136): 0.7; 11.5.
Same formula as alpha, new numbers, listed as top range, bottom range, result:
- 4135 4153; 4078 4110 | 1.20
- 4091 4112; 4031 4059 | 0.81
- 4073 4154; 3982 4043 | 0.96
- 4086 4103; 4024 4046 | 0.84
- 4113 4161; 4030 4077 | 1.02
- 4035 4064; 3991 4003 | 1.06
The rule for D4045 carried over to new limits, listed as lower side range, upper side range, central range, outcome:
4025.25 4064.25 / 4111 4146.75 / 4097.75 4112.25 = 2.93 angstrom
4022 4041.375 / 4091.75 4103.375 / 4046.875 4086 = -3.23 angstrom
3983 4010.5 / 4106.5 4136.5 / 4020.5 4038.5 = -1.33 angstrom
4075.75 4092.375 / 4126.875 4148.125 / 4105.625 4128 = 1.64 angstrom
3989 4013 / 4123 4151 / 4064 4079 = 0.45 angstrom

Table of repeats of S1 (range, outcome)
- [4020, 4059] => 11.21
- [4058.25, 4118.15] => 8.691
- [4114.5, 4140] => 10.6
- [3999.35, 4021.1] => 11.31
